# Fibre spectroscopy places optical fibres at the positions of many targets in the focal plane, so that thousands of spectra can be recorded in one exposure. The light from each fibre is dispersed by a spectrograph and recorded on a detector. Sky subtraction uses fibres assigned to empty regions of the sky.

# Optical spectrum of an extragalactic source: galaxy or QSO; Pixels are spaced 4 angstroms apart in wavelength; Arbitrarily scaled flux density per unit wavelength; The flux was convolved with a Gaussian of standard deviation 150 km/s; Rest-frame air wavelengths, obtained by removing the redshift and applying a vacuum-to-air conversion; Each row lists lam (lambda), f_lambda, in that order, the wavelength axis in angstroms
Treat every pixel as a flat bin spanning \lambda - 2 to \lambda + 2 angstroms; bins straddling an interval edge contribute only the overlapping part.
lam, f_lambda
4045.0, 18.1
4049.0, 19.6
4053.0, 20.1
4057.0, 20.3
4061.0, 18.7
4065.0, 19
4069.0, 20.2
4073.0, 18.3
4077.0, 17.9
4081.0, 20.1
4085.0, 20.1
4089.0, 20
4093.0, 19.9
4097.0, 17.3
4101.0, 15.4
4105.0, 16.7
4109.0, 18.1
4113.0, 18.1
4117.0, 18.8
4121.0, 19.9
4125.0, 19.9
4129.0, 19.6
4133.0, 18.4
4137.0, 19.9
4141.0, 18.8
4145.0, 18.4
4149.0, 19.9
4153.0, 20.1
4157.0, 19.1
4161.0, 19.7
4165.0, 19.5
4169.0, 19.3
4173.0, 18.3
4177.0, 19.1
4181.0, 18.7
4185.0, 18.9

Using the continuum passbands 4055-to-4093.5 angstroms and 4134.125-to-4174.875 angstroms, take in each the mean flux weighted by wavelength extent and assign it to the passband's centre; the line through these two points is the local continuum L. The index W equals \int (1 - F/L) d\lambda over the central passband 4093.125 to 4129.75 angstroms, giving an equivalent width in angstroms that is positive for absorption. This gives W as 2.1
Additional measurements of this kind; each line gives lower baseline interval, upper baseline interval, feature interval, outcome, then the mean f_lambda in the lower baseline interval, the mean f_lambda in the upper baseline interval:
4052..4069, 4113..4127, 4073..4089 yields 0.14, 19.6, 19.3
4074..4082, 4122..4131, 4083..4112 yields 1.44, 18.8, 19.8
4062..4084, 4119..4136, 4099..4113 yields 1.75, 19.1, 19.5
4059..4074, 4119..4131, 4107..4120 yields 0.80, 19.1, 19.8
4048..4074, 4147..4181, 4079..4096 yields -0.36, 19.5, 19.3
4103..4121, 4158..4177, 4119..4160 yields -1.65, 18.1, 19.2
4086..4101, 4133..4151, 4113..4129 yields -0.36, 18.6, 19.2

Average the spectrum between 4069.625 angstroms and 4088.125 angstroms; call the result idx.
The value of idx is 19.2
